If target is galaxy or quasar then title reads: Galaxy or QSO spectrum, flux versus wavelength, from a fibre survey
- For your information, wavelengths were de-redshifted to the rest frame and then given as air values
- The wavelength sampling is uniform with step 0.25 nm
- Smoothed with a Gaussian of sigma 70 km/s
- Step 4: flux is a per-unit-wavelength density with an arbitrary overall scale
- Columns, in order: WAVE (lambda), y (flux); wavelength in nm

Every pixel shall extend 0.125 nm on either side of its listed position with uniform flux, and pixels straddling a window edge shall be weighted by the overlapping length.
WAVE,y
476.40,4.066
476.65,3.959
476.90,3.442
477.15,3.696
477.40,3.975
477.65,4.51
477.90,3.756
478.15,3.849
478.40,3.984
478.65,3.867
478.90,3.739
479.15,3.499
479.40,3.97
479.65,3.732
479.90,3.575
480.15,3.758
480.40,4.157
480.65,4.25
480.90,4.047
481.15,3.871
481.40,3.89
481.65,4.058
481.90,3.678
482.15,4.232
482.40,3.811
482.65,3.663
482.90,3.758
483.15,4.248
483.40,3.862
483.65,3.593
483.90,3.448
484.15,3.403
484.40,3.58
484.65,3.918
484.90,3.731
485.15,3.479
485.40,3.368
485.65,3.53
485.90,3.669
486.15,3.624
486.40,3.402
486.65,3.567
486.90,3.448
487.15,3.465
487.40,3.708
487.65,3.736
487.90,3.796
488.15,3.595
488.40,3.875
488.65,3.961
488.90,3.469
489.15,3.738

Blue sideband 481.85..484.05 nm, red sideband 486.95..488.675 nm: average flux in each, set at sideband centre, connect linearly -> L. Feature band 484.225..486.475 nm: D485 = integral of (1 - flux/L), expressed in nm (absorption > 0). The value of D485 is 0.10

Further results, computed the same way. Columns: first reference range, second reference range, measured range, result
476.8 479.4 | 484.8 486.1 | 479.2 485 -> -0.23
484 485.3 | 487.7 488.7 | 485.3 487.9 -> 0.10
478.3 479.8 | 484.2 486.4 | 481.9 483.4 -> -0.10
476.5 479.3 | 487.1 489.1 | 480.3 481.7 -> -0.09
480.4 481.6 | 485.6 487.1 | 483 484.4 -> 0.03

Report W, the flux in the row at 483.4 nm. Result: 3.862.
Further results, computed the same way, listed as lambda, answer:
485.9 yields 3.669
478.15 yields 3.849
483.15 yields 4.248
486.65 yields 3.567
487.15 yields 3.465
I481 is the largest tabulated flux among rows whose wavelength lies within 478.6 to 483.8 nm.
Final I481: 4.25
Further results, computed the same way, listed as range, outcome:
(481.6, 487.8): 4.248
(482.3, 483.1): 3.811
